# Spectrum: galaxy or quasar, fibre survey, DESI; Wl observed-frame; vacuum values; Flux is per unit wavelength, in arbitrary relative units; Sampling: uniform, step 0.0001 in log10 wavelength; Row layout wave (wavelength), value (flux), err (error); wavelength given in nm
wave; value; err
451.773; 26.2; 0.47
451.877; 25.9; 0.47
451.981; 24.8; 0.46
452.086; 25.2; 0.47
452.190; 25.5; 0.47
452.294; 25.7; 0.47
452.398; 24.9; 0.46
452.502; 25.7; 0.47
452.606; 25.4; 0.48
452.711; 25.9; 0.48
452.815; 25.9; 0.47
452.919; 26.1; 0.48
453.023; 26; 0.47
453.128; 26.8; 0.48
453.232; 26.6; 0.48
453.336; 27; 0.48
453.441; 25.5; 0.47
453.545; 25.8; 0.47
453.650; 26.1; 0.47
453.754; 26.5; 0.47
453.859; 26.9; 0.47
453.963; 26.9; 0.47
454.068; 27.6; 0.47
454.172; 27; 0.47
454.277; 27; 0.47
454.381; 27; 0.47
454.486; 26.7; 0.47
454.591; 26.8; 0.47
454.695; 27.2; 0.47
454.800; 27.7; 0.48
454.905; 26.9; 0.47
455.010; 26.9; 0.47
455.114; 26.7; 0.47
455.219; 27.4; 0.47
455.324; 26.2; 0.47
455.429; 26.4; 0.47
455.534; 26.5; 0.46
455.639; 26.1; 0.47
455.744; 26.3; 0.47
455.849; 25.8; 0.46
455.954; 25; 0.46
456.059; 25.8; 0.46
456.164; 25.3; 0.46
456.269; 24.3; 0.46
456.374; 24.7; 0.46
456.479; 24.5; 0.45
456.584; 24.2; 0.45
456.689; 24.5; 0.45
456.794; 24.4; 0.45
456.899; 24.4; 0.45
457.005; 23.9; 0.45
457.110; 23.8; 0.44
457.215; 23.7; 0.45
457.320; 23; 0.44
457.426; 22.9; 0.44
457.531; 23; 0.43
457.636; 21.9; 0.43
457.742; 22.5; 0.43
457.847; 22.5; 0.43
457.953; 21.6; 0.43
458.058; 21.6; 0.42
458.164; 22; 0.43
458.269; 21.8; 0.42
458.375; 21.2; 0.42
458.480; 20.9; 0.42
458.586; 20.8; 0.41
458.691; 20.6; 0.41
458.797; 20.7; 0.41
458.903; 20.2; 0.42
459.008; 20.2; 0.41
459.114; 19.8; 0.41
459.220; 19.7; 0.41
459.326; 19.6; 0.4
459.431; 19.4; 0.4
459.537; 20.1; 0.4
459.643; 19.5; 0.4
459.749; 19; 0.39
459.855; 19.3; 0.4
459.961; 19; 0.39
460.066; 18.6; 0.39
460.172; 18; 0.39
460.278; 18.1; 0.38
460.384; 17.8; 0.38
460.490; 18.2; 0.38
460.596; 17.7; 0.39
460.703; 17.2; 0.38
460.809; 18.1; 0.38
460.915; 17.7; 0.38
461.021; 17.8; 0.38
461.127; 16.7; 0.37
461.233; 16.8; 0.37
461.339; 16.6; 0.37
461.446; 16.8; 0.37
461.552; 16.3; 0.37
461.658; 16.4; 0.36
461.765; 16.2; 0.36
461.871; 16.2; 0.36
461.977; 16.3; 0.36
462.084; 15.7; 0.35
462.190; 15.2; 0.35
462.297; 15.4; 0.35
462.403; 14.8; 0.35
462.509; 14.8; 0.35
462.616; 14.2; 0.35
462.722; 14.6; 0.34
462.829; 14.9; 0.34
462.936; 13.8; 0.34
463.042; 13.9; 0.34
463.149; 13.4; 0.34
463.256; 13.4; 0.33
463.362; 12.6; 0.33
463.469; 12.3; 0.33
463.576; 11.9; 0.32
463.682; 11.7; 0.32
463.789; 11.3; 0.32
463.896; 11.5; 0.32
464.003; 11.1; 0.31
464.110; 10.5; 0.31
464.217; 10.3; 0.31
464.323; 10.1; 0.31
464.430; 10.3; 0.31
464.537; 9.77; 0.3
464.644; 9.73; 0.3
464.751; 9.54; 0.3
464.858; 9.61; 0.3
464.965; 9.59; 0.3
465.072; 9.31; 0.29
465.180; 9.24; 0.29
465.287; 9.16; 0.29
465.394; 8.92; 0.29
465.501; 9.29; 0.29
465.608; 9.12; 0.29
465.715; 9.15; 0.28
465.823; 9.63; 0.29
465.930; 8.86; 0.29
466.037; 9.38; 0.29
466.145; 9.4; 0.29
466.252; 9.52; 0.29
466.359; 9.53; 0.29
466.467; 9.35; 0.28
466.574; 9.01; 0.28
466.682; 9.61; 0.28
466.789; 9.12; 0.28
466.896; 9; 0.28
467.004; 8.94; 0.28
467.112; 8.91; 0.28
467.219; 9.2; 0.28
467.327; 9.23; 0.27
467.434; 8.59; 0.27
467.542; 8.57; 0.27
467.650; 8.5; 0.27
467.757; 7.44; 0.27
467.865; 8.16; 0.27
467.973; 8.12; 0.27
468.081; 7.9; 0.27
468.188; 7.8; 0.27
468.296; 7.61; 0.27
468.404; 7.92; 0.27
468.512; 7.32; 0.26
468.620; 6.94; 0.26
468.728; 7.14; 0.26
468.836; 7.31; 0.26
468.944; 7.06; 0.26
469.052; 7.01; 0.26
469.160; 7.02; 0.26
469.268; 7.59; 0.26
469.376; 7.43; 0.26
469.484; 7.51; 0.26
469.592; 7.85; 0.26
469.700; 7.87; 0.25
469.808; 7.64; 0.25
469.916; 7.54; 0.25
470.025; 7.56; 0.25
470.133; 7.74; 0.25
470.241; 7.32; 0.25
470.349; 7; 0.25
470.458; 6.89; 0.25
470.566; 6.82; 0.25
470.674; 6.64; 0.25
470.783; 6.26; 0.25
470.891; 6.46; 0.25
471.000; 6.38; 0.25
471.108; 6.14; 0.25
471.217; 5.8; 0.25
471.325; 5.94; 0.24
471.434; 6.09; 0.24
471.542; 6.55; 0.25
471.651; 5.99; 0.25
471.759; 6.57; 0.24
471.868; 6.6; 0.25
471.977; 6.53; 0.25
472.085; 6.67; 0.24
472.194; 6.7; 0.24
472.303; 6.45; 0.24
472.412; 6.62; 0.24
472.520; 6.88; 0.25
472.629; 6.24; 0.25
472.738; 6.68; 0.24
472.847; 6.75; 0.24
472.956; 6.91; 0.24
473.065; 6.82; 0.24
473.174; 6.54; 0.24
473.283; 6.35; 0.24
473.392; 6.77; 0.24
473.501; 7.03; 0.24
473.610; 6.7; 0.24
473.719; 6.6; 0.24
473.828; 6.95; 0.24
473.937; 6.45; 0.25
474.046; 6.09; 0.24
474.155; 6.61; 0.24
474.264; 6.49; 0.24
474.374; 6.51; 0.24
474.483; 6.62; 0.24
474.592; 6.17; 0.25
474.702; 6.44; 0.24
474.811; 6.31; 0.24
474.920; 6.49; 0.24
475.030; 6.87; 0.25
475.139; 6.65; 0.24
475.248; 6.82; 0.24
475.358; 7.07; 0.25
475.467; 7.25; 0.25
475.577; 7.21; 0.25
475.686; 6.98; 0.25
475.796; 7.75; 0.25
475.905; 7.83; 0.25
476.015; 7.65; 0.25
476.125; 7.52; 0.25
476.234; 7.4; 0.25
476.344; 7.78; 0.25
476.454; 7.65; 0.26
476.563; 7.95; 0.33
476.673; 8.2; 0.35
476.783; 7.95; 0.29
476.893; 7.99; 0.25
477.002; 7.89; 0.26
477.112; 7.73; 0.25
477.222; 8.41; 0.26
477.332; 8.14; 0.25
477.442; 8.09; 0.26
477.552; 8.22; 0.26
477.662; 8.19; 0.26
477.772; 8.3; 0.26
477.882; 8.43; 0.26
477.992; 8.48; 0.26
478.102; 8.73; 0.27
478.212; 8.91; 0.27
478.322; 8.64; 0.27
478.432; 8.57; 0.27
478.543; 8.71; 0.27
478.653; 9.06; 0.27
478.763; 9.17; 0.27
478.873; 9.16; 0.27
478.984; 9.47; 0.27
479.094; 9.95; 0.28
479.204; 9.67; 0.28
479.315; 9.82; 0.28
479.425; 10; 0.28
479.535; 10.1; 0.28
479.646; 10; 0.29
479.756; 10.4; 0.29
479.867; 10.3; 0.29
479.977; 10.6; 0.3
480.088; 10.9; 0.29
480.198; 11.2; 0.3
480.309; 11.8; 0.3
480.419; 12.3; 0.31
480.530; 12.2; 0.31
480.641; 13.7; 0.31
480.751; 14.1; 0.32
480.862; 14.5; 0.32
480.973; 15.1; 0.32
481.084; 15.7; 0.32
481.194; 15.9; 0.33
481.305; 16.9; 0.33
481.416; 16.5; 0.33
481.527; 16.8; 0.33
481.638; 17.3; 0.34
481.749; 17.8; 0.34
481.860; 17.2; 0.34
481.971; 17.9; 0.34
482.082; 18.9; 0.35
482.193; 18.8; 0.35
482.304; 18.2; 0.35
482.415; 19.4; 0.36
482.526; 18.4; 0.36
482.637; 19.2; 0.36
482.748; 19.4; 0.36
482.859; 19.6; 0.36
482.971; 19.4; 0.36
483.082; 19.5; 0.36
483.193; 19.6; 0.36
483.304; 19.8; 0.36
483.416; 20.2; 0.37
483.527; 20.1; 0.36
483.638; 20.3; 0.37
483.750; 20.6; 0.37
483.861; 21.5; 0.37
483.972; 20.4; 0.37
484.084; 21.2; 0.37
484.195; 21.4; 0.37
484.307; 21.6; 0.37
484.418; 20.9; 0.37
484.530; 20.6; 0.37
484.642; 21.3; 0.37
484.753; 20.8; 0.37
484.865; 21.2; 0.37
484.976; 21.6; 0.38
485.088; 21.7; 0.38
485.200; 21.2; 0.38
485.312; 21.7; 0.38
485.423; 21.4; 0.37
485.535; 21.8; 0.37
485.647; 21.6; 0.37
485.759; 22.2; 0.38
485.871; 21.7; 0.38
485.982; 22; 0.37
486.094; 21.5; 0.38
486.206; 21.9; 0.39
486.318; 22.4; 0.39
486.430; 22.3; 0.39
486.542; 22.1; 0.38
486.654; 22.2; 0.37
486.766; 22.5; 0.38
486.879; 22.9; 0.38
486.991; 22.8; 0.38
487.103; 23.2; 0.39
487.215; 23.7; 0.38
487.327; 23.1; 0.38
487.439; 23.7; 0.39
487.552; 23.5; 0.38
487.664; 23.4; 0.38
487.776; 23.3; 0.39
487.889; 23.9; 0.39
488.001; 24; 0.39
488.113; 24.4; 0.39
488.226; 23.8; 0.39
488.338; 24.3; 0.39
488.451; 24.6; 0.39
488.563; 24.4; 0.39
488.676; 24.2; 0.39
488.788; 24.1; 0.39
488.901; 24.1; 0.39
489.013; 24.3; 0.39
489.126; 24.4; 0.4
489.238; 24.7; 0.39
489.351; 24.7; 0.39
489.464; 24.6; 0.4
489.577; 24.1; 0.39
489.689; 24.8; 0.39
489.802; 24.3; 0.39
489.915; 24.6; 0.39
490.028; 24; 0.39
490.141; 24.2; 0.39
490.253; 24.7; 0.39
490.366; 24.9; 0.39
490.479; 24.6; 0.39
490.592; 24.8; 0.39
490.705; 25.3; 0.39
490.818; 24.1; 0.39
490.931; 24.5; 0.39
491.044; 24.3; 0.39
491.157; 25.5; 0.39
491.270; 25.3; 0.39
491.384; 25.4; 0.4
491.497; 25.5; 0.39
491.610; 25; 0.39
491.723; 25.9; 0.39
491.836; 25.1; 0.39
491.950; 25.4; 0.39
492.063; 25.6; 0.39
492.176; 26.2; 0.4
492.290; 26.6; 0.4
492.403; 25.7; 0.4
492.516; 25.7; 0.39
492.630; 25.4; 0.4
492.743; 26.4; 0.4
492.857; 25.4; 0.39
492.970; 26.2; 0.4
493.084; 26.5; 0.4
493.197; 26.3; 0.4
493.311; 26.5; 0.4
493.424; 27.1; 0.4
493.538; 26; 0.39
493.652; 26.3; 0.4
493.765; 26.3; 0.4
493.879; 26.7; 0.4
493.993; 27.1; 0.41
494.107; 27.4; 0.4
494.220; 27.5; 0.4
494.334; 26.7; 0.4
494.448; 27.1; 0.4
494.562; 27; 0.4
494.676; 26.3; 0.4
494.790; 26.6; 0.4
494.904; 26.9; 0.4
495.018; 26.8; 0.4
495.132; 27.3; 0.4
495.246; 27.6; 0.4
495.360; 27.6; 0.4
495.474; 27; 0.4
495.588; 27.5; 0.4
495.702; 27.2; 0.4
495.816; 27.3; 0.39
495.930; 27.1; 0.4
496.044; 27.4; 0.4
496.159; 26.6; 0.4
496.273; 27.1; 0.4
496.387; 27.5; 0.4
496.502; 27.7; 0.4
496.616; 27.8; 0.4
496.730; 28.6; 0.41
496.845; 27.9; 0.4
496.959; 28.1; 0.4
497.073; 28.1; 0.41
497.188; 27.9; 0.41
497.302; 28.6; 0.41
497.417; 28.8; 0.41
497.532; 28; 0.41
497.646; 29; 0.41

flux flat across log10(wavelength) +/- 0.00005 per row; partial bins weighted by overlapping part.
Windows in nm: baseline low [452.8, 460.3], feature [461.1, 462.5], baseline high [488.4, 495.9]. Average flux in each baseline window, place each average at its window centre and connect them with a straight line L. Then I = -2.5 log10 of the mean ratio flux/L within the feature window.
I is 0.44 mag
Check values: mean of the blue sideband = 23.8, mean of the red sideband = 25.7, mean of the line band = 16.1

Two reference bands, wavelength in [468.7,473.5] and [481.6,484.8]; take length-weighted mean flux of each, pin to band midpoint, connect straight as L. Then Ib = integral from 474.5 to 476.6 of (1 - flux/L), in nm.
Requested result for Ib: 0.81 nm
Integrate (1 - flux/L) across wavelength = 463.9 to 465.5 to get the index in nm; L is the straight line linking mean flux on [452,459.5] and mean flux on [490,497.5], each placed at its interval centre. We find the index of 0.97 nm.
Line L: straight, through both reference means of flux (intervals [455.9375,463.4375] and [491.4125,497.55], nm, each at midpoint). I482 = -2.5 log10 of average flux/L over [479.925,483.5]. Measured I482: 0.41 mag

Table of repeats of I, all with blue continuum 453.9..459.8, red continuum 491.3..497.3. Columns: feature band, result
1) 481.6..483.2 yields 0.350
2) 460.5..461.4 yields 0.357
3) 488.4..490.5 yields 0.082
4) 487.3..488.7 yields 0.102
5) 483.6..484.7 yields 0.230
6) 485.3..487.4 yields 0.172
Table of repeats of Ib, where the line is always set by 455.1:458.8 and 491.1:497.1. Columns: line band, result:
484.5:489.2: 0.60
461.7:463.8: 0.87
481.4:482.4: 0.31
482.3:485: 0.58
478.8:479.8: 0.62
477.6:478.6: 0.66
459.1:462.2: 0.81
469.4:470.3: 0.62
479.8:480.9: 0.58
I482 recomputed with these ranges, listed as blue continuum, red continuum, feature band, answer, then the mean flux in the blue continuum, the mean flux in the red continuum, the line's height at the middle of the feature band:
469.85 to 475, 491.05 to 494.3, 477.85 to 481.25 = 0.24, 6.61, 26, 13.5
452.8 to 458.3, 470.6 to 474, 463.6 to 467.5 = 0.41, 25.3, 6.52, 14.1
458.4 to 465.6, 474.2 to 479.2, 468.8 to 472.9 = 0.49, 15.2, 7.84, 10.8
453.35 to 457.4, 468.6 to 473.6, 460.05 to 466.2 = 0.25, 25.8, 6.84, 16.5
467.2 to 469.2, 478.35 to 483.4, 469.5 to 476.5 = 0.43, 7.81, 14.3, 10.3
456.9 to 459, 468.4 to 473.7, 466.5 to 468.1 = 0.27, 22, 6.86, 11.2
